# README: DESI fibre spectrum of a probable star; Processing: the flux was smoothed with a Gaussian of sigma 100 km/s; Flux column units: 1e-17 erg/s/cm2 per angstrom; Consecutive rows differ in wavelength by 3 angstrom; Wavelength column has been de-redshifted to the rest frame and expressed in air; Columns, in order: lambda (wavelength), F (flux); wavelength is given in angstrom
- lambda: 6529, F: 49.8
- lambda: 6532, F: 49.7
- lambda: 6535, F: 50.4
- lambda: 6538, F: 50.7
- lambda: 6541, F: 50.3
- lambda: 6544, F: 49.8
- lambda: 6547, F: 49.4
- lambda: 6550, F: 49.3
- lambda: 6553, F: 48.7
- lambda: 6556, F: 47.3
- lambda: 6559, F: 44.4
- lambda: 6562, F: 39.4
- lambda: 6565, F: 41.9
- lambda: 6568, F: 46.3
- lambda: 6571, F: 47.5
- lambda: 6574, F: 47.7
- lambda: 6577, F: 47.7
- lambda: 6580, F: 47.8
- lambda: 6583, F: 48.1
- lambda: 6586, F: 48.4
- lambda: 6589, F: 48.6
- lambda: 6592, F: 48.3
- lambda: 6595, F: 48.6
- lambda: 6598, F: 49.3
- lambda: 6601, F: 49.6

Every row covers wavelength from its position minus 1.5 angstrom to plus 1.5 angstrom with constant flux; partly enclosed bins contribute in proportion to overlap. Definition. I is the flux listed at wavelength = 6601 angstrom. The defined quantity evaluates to 49.6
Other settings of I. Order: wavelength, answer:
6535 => 50.4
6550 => 49.3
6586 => 48.4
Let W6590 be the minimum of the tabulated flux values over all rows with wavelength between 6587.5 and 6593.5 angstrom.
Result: 48.3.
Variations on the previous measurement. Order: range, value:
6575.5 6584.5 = 47.7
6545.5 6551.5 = 49.3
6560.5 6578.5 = 39.4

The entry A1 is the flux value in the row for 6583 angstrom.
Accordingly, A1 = 48.1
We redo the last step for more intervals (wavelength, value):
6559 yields 44.4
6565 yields 41.9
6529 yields 49.8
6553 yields 48.7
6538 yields 50.7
